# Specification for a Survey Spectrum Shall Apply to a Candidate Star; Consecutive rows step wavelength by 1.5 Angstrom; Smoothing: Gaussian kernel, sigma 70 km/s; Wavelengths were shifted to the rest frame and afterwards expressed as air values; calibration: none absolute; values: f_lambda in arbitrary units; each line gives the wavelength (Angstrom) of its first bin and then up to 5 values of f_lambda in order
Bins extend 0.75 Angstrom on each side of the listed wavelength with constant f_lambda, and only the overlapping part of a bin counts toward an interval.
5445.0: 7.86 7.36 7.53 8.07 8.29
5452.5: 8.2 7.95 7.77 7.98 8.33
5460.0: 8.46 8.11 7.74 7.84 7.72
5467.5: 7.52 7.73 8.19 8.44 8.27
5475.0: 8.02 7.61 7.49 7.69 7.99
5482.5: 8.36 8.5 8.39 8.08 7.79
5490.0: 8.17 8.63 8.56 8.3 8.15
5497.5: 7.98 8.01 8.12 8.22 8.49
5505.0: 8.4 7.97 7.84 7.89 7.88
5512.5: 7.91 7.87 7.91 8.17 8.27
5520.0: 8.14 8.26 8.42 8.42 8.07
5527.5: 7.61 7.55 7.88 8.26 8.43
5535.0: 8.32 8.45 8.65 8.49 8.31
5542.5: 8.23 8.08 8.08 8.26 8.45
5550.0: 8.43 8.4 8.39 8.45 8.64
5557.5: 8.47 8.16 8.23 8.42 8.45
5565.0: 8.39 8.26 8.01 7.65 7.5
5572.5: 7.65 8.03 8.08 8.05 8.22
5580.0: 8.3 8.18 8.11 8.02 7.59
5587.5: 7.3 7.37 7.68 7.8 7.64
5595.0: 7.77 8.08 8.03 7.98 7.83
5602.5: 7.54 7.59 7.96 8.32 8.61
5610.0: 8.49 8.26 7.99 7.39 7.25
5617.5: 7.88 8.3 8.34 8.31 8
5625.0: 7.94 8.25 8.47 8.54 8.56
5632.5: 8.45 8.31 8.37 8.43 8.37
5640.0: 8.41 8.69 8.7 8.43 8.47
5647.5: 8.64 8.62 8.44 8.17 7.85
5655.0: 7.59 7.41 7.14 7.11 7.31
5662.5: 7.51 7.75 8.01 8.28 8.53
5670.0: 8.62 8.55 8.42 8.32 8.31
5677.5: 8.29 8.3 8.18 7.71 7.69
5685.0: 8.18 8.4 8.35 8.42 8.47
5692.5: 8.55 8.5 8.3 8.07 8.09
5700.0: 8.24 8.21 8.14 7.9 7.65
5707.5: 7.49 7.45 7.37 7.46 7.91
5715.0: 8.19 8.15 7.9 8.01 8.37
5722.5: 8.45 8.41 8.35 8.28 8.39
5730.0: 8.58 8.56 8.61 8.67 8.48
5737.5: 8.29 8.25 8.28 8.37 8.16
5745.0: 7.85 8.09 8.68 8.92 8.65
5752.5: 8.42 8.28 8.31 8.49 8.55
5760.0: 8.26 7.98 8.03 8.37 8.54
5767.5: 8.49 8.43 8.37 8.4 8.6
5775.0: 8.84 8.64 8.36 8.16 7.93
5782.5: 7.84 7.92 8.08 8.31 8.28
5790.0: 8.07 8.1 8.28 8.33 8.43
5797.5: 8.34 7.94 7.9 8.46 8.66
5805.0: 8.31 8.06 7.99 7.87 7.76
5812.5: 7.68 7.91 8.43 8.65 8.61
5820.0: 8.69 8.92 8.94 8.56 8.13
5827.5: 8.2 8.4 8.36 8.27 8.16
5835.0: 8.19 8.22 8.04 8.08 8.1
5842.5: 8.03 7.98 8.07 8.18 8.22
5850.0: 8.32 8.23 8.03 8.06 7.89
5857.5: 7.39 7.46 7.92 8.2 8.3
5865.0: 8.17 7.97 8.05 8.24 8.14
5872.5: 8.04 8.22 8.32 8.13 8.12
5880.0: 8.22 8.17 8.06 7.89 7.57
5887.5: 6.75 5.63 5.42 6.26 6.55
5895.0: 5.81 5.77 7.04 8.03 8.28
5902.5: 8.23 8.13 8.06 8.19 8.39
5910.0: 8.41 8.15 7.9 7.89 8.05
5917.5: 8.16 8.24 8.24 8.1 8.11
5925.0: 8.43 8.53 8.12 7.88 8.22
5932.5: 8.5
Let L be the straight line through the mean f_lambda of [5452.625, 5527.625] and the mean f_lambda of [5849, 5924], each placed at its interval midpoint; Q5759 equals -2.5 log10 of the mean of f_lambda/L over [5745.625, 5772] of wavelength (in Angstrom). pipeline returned -0.07 mag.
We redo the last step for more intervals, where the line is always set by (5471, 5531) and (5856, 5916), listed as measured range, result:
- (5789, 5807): -0.06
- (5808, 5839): -0.07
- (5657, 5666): 0.07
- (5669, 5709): -0.04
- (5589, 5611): 0.01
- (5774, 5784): -0.06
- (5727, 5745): -0.07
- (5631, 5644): -0.07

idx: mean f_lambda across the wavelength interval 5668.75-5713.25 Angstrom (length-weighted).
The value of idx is 8.13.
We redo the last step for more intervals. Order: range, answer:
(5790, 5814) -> 8.13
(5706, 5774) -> 8.26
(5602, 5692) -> 8.16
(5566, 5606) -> 7.86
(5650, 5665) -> 7.62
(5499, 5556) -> 8.19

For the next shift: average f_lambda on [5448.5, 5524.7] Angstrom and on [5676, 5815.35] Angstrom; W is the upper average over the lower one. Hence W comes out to 1.0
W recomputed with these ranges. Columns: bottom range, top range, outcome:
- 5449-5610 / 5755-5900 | 0.99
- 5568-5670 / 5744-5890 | 1.02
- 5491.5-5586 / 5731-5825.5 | 1.02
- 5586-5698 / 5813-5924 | 0.98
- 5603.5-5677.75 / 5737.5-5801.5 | 1.02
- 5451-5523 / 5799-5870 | 1.01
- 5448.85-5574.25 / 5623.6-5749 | 1.01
